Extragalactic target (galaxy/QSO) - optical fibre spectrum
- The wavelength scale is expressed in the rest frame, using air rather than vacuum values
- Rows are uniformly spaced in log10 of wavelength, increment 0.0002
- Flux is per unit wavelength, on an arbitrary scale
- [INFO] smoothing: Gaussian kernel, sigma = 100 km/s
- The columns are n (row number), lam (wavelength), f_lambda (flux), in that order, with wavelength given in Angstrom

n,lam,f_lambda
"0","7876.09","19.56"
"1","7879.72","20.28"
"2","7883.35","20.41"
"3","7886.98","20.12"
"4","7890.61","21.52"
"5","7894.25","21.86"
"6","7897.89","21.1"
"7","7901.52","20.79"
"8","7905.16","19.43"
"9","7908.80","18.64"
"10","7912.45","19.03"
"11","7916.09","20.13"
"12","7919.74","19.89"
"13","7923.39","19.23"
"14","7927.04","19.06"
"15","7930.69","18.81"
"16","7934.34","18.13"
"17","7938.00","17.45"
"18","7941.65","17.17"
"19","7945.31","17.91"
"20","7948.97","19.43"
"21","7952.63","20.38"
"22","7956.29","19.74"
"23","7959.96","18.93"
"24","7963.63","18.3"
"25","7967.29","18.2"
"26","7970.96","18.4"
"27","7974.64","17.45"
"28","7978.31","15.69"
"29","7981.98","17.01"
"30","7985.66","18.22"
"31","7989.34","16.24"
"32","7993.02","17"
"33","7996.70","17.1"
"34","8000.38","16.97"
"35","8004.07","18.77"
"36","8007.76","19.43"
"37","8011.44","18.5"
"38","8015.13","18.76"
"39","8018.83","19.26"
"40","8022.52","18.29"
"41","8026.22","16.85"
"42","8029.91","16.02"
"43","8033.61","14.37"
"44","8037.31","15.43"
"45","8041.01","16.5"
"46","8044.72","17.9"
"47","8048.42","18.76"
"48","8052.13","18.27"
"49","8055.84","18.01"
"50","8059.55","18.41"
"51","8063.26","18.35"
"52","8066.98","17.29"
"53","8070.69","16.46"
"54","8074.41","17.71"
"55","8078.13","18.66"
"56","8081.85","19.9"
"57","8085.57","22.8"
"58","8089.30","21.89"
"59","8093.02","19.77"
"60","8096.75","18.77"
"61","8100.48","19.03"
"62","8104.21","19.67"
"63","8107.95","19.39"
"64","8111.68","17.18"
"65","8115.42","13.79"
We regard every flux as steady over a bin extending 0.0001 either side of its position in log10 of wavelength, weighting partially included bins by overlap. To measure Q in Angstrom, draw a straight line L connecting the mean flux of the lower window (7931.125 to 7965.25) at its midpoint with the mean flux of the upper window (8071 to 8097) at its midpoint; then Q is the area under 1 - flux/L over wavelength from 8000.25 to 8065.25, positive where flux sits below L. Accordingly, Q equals 5.4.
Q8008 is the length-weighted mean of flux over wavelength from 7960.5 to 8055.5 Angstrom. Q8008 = 17.5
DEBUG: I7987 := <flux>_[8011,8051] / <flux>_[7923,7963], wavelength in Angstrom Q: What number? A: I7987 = 0.92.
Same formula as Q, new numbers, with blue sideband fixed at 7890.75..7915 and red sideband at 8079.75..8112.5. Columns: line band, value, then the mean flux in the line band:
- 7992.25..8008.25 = 1.8 Angstrom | 17.8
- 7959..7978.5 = 2.1 Angstrom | 18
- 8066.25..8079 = 1.6 Angstrom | 17.5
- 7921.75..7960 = 2.7 Angstrom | 18.7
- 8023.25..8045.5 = 4.2 Angstrom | 16.2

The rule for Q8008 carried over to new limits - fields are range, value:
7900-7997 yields 18.4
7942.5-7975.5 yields 18.7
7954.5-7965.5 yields 19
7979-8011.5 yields 17.6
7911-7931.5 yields 19.4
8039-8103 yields 18.7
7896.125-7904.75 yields 20.7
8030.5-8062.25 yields 17.2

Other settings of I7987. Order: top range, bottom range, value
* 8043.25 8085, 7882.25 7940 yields 0.93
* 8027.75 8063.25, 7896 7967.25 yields 0.90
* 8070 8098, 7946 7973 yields 1.03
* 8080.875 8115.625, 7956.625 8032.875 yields 1.10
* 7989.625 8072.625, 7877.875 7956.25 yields 0.90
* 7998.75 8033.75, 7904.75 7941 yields 0.95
